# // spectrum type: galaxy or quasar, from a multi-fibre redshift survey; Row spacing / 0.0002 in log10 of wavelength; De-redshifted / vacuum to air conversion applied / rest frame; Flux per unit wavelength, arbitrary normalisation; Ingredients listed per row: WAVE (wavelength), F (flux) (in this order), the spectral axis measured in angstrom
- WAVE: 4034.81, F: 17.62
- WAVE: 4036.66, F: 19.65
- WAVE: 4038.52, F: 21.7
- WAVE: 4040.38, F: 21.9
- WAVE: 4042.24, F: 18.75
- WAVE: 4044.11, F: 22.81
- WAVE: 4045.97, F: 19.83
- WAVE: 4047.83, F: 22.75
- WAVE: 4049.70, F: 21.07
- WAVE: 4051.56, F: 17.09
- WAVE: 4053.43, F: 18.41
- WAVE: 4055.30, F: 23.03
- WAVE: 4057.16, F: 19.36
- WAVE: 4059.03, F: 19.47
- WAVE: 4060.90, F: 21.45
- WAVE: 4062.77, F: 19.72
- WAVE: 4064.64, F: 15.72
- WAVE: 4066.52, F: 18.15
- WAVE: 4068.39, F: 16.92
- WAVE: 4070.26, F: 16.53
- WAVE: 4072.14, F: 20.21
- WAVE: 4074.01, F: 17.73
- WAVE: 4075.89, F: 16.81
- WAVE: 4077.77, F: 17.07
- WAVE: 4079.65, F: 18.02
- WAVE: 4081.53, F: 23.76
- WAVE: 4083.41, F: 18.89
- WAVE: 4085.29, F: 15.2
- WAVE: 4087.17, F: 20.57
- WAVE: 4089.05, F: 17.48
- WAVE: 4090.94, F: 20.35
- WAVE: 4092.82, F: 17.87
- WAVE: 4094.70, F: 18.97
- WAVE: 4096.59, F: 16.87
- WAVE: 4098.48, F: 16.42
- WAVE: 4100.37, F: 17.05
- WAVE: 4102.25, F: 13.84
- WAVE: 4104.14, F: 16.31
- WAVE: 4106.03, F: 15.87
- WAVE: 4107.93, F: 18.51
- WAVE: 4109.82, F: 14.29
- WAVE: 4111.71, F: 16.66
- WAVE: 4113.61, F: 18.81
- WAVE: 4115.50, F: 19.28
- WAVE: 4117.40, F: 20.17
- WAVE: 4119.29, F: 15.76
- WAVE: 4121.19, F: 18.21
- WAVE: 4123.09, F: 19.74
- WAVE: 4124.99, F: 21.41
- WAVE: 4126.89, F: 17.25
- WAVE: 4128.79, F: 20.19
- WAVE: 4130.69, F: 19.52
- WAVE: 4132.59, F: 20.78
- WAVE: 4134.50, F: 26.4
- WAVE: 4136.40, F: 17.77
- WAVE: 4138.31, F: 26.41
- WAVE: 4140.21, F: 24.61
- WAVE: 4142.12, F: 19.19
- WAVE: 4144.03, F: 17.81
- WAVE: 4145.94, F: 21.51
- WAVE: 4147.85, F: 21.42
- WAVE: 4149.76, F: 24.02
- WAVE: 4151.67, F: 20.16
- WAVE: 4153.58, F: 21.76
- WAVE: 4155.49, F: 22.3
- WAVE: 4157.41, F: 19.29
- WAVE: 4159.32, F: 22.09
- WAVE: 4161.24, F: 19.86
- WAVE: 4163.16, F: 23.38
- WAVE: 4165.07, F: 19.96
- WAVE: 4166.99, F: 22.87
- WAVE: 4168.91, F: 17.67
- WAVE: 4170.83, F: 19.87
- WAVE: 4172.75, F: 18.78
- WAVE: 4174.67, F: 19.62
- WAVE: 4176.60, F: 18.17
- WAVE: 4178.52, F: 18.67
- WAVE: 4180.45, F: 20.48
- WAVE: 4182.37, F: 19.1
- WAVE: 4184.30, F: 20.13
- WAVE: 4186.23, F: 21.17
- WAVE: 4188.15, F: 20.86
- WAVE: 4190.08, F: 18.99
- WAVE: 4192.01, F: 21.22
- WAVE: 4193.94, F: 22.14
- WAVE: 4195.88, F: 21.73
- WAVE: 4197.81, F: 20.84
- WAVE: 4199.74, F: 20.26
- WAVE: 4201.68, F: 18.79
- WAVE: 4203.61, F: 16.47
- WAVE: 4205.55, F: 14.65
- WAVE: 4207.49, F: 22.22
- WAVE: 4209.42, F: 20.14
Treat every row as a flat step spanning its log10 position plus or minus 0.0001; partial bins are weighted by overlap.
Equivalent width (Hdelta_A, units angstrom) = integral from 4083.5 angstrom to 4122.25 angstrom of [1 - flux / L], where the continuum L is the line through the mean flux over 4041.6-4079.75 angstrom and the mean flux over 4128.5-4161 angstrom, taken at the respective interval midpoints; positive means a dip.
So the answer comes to 5.4 angstrom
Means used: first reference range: 19.1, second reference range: 21.5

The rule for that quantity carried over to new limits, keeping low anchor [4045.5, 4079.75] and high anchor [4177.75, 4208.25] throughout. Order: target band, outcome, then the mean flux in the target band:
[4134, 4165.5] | -3.3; 21.6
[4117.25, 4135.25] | -0.5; 19.9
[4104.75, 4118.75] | 1.2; 17.6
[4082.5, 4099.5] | 0.9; 18.1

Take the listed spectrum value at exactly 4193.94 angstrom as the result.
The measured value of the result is 22.14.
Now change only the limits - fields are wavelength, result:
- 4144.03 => 17.81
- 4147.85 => 21.42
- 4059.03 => 19.47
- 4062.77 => 19.72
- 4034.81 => 17.62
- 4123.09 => 19.74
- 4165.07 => 19.96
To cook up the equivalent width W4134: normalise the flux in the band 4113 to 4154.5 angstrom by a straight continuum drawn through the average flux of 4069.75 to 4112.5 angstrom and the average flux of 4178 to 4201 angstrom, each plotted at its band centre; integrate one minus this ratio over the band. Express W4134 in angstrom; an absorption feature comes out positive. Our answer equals -3.72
